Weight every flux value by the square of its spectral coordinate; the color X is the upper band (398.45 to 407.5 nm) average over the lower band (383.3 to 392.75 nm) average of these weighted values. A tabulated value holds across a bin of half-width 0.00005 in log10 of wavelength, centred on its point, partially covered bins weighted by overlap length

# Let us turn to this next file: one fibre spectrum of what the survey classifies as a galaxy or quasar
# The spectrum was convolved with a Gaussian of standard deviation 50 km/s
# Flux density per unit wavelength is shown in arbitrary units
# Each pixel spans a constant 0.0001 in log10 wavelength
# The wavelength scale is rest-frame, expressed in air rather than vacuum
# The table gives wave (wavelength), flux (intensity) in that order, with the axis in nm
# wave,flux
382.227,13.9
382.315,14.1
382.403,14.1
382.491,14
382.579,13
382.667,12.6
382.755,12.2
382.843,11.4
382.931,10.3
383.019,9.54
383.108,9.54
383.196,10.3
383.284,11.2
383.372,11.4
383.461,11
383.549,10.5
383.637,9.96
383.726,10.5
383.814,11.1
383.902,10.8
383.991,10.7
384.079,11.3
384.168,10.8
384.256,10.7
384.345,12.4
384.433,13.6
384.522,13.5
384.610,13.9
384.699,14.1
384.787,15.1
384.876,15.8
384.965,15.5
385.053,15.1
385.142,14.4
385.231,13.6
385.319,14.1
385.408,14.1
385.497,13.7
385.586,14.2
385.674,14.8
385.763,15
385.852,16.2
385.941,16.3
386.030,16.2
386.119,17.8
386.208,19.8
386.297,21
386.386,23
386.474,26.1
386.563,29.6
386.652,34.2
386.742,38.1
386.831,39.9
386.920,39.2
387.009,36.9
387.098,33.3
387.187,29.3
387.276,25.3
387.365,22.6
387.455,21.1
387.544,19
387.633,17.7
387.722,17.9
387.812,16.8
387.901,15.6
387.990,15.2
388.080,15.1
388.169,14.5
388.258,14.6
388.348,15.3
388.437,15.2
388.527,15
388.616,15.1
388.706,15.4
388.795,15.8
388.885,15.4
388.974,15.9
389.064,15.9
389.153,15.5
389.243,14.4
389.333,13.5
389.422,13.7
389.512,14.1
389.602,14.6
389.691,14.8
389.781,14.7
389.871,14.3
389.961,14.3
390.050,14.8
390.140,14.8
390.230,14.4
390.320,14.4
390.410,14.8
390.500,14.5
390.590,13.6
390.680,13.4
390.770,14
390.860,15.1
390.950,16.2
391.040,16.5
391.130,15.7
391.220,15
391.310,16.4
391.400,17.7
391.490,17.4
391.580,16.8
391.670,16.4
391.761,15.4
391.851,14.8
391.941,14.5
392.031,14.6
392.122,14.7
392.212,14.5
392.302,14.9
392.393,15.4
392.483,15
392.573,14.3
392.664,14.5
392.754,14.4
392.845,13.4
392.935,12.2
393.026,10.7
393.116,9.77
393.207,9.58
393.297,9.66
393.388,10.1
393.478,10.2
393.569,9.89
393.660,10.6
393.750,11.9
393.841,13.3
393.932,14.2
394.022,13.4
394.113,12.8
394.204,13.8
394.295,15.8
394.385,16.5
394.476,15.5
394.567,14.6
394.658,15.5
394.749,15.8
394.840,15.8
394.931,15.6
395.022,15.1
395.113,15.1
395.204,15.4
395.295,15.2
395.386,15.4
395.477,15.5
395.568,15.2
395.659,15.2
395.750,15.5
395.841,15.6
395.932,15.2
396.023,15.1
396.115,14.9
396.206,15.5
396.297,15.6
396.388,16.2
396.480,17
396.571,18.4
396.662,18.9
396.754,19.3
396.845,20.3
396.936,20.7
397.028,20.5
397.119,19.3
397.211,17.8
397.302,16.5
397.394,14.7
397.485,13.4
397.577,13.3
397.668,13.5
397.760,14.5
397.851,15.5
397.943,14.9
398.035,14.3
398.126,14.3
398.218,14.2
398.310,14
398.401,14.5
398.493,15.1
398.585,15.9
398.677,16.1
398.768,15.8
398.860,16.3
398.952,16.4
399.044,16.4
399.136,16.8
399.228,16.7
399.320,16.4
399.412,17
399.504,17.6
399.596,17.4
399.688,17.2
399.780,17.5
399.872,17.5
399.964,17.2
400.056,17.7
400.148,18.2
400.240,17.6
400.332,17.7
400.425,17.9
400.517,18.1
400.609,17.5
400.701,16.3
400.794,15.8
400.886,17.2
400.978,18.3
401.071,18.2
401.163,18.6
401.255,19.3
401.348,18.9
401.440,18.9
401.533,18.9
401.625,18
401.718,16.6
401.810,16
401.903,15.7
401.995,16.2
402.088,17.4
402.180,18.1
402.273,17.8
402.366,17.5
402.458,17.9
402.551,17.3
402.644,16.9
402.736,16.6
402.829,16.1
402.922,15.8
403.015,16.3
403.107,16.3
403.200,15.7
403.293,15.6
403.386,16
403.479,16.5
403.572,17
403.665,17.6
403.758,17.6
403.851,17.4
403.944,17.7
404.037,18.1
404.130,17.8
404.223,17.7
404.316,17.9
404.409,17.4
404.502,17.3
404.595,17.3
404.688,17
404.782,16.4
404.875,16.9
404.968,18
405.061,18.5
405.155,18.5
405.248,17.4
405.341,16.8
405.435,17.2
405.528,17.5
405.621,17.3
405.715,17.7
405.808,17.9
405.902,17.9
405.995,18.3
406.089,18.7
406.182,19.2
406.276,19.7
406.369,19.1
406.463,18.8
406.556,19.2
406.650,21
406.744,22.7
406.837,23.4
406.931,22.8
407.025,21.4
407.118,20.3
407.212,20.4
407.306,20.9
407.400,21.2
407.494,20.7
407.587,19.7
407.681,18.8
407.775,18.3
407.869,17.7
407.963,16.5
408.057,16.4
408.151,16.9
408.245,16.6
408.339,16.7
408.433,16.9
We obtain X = 1.15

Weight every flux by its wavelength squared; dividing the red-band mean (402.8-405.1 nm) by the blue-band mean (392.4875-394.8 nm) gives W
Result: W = 1.39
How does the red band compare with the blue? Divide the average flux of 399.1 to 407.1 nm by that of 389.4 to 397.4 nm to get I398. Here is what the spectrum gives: 1.19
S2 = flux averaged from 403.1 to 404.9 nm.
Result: 17.1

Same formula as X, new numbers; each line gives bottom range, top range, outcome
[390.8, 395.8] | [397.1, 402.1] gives 1.19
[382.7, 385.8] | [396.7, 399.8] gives 1.40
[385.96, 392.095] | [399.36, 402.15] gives 1.01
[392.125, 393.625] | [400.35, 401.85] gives 1.49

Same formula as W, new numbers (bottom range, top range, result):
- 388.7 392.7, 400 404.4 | 1.22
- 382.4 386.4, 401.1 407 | 1.47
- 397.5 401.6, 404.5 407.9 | 1.18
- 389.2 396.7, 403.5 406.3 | 1.29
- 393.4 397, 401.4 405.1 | 1.17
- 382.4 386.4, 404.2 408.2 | 1.56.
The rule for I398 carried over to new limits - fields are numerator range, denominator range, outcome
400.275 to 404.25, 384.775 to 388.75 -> 0.86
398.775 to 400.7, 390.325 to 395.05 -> 1.22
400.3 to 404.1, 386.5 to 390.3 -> 0.88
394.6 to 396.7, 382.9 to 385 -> 1.33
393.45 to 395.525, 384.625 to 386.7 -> 0.80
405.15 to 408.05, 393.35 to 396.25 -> 1.34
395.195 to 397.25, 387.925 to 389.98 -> 1.13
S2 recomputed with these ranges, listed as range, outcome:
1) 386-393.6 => 17.3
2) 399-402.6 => 17.5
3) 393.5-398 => 15.5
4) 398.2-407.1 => 17.5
